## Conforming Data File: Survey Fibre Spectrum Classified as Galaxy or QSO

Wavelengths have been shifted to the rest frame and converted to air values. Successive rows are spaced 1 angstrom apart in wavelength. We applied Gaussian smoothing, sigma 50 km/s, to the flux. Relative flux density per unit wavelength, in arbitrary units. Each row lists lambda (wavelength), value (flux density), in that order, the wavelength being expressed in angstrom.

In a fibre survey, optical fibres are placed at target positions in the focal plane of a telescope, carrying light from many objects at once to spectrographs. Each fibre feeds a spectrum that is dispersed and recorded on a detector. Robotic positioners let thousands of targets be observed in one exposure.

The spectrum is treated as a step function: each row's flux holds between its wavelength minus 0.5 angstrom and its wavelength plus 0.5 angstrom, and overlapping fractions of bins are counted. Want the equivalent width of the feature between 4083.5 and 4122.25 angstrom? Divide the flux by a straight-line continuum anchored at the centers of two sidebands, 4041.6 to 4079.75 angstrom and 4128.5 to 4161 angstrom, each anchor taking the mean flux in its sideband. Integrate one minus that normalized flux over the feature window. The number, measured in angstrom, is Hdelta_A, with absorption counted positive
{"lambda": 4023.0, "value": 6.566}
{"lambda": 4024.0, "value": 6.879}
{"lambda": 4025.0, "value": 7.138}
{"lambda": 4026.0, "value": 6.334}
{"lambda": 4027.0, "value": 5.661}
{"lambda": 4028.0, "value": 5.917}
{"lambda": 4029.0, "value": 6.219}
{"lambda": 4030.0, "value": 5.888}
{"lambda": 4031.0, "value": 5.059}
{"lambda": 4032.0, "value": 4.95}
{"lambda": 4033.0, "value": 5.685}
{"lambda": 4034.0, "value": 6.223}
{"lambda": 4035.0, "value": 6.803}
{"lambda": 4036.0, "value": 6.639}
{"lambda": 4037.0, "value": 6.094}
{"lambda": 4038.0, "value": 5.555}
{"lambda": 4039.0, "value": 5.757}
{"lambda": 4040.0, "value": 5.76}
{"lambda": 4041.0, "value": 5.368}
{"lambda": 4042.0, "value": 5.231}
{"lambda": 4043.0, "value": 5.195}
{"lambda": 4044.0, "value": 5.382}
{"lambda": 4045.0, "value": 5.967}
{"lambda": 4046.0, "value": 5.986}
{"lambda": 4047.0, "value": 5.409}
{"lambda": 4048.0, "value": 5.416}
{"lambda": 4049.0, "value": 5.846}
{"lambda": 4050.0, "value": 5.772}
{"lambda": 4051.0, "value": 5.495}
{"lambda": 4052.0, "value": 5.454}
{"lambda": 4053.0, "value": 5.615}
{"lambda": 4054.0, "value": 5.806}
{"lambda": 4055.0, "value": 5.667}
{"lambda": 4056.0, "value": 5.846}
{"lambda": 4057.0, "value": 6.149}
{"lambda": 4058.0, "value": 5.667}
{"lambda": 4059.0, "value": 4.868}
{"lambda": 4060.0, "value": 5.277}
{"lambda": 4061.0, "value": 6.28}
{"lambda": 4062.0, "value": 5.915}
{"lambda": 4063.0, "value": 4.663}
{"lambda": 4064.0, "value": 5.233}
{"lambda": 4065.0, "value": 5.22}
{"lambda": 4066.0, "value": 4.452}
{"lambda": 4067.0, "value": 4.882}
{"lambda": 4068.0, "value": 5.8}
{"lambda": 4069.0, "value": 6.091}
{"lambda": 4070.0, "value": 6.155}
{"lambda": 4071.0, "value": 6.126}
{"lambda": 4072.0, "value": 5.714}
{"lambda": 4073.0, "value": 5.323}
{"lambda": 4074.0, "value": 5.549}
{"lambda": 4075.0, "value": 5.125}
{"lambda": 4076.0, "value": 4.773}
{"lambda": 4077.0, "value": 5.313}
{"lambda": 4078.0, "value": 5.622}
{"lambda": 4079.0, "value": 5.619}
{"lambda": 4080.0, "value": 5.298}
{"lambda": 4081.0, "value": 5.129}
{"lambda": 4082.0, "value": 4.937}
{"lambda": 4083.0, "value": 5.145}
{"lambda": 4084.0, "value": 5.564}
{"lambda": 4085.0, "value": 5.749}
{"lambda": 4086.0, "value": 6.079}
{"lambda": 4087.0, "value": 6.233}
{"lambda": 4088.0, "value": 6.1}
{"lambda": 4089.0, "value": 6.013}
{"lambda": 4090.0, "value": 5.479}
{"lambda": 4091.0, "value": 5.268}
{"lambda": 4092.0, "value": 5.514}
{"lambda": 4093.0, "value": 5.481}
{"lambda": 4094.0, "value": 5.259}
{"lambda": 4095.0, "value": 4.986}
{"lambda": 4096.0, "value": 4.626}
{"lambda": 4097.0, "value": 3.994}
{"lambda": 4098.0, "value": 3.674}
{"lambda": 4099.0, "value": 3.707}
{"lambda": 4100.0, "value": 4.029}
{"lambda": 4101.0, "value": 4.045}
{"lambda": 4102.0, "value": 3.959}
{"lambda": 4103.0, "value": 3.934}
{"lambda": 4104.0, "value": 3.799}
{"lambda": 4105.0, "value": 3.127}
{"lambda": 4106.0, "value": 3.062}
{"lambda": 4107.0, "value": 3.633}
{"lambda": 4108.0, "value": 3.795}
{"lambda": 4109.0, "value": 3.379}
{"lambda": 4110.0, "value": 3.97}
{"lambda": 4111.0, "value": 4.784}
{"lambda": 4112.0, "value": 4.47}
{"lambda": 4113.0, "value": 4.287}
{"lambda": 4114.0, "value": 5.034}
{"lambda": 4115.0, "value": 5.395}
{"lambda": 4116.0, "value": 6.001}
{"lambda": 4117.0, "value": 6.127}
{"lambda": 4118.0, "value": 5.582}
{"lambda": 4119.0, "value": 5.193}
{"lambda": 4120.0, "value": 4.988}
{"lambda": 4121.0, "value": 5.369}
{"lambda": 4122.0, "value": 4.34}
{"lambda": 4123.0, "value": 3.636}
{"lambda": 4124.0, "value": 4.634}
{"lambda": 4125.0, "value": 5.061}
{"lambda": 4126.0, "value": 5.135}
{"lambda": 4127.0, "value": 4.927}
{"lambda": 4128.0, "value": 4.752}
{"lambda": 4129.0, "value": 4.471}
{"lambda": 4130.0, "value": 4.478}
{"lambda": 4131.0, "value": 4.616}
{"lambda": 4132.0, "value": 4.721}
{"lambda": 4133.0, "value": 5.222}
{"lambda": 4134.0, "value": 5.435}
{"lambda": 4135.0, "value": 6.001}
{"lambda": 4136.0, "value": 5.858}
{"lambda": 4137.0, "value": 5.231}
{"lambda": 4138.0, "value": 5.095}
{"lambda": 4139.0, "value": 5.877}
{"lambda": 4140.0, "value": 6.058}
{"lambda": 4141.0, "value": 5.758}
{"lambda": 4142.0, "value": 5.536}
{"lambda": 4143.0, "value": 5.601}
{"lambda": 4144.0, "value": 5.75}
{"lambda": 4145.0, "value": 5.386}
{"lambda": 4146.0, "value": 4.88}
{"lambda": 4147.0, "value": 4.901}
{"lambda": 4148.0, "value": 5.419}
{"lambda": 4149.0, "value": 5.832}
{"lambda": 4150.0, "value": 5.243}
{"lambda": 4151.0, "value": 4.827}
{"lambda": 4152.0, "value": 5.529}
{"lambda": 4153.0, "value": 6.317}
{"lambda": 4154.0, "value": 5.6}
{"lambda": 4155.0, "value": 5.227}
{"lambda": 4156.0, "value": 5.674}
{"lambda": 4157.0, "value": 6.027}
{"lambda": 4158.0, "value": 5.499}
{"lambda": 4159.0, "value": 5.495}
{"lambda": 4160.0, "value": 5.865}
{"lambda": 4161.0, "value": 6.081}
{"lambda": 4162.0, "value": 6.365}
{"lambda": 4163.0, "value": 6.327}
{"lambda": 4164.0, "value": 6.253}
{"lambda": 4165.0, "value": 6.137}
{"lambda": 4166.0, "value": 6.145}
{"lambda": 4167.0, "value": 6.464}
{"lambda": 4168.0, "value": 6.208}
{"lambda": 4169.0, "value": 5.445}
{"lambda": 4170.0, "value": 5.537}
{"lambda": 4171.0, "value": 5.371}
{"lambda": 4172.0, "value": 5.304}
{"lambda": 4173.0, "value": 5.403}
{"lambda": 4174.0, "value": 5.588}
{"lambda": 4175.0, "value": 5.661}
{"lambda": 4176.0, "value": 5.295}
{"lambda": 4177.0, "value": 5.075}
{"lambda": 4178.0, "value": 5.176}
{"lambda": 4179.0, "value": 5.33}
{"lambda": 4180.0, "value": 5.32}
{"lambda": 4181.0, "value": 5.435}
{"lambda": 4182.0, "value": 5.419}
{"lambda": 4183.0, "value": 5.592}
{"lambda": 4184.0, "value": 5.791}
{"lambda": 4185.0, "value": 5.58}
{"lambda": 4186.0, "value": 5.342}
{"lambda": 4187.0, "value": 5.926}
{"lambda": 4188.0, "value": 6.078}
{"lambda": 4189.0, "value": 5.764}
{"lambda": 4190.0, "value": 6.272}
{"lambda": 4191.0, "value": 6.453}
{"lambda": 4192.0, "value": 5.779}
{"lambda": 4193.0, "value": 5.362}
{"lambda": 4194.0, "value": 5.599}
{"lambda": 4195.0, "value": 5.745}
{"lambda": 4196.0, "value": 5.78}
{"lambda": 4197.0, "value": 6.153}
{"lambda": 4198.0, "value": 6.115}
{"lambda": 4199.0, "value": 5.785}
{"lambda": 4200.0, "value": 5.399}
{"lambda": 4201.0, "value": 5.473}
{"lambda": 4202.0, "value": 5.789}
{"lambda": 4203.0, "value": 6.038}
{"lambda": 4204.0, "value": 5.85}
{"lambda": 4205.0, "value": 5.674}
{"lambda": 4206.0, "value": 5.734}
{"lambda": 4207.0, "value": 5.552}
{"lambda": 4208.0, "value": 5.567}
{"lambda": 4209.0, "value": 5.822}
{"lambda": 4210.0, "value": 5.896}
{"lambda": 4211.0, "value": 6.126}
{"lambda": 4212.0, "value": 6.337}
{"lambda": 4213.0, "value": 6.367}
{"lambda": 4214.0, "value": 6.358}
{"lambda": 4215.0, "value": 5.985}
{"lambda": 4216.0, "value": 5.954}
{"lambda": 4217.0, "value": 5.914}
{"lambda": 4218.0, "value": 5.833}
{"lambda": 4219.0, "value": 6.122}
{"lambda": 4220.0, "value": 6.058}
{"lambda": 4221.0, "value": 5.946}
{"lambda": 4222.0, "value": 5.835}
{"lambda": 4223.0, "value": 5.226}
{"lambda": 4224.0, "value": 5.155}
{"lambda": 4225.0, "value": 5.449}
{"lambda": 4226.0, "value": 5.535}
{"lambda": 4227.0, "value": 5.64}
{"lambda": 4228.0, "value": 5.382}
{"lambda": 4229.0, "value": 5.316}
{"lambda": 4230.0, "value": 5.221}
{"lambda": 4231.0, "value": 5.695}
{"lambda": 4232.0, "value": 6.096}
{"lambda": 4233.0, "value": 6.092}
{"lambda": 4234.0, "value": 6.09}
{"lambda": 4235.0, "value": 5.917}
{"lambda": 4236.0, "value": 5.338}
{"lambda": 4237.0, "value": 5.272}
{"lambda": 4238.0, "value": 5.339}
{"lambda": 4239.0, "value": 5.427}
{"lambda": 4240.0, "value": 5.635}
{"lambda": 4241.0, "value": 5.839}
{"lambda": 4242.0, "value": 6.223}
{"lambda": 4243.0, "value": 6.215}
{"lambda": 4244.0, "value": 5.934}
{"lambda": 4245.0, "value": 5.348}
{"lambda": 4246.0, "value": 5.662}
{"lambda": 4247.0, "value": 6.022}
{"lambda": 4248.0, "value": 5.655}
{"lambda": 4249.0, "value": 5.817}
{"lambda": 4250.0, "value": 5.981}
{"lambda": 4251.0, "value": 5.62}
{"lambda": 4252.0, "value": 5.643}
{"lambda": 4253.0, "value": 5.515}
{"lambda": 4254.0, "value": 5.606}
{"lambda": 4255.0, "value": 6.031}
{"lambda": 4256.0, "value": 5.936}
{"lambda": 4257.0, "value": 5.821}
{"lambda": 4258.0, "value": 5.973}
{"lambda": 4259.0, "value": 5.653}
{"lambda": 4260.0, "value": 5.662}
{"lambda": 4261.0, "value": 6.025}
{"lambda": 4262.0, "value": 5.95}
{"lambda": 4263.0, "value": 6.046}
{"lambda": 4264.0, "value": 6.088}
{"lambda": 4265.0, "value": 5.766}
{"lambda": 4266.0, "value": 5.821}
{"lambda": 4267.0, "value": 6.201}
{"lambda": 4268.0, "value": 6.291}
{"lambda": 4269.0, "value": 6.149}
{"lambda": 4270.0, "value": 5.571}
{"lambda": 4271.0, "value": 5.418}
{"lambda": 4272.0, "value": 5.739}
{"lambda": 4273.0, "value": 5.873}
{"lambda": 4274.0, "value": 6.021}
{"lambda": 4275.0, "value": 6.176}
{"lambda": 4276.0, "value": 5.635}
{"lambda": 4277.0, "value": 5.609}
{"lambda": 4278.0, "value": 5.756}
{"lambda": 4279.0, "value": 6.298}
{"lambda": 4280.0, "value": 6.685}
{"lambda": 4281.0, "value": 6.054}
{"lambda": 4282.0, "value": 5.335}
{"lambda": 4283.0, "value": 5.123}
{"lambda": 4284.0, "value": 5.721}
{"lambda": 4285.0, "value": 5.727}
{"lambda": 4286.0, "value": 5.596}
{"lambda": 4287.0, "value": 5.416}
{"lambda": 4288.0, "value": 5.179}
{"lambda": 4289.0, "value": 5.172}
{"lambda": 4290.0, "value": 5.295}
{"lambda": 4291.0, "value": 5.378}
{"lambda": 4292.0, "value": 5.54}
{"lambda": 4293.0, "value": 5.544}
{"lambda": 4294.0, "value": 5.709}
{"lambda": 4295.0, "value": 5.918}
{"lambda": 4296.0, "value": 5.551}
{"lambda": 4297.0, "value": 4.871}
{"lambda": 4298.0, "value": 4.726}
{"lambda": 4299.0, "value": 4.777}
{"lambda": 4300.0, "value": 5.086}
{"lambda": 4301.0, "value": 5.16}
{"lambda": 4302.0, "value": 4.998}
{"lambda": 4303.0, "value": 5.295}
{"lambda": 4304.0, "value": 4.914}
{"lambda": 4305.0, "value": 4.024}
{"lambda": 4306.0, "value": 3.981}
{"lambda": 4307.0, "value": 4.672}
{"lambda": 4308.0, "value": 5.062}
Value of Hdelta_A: 5.0 angstrom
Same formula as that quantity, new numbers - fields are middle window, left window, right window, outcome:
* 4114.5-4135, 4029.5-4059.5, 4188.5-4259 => 2.5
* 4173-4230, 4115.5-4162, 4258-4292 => -1.9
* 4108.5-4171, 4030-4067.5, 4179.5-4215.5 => 4.2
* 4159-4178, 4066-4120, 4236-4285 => -1.5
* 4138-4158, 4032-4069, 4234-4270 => 0.6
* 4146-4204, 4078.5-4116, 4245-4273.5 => -4.7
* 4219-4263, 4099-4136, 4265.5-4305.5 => -3.6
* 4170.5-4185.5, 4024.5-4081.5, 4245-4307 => 0.5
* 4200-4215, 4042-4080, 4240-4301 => -0.6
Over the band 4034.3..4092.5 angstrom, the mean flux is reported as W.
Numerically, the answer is 5.6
